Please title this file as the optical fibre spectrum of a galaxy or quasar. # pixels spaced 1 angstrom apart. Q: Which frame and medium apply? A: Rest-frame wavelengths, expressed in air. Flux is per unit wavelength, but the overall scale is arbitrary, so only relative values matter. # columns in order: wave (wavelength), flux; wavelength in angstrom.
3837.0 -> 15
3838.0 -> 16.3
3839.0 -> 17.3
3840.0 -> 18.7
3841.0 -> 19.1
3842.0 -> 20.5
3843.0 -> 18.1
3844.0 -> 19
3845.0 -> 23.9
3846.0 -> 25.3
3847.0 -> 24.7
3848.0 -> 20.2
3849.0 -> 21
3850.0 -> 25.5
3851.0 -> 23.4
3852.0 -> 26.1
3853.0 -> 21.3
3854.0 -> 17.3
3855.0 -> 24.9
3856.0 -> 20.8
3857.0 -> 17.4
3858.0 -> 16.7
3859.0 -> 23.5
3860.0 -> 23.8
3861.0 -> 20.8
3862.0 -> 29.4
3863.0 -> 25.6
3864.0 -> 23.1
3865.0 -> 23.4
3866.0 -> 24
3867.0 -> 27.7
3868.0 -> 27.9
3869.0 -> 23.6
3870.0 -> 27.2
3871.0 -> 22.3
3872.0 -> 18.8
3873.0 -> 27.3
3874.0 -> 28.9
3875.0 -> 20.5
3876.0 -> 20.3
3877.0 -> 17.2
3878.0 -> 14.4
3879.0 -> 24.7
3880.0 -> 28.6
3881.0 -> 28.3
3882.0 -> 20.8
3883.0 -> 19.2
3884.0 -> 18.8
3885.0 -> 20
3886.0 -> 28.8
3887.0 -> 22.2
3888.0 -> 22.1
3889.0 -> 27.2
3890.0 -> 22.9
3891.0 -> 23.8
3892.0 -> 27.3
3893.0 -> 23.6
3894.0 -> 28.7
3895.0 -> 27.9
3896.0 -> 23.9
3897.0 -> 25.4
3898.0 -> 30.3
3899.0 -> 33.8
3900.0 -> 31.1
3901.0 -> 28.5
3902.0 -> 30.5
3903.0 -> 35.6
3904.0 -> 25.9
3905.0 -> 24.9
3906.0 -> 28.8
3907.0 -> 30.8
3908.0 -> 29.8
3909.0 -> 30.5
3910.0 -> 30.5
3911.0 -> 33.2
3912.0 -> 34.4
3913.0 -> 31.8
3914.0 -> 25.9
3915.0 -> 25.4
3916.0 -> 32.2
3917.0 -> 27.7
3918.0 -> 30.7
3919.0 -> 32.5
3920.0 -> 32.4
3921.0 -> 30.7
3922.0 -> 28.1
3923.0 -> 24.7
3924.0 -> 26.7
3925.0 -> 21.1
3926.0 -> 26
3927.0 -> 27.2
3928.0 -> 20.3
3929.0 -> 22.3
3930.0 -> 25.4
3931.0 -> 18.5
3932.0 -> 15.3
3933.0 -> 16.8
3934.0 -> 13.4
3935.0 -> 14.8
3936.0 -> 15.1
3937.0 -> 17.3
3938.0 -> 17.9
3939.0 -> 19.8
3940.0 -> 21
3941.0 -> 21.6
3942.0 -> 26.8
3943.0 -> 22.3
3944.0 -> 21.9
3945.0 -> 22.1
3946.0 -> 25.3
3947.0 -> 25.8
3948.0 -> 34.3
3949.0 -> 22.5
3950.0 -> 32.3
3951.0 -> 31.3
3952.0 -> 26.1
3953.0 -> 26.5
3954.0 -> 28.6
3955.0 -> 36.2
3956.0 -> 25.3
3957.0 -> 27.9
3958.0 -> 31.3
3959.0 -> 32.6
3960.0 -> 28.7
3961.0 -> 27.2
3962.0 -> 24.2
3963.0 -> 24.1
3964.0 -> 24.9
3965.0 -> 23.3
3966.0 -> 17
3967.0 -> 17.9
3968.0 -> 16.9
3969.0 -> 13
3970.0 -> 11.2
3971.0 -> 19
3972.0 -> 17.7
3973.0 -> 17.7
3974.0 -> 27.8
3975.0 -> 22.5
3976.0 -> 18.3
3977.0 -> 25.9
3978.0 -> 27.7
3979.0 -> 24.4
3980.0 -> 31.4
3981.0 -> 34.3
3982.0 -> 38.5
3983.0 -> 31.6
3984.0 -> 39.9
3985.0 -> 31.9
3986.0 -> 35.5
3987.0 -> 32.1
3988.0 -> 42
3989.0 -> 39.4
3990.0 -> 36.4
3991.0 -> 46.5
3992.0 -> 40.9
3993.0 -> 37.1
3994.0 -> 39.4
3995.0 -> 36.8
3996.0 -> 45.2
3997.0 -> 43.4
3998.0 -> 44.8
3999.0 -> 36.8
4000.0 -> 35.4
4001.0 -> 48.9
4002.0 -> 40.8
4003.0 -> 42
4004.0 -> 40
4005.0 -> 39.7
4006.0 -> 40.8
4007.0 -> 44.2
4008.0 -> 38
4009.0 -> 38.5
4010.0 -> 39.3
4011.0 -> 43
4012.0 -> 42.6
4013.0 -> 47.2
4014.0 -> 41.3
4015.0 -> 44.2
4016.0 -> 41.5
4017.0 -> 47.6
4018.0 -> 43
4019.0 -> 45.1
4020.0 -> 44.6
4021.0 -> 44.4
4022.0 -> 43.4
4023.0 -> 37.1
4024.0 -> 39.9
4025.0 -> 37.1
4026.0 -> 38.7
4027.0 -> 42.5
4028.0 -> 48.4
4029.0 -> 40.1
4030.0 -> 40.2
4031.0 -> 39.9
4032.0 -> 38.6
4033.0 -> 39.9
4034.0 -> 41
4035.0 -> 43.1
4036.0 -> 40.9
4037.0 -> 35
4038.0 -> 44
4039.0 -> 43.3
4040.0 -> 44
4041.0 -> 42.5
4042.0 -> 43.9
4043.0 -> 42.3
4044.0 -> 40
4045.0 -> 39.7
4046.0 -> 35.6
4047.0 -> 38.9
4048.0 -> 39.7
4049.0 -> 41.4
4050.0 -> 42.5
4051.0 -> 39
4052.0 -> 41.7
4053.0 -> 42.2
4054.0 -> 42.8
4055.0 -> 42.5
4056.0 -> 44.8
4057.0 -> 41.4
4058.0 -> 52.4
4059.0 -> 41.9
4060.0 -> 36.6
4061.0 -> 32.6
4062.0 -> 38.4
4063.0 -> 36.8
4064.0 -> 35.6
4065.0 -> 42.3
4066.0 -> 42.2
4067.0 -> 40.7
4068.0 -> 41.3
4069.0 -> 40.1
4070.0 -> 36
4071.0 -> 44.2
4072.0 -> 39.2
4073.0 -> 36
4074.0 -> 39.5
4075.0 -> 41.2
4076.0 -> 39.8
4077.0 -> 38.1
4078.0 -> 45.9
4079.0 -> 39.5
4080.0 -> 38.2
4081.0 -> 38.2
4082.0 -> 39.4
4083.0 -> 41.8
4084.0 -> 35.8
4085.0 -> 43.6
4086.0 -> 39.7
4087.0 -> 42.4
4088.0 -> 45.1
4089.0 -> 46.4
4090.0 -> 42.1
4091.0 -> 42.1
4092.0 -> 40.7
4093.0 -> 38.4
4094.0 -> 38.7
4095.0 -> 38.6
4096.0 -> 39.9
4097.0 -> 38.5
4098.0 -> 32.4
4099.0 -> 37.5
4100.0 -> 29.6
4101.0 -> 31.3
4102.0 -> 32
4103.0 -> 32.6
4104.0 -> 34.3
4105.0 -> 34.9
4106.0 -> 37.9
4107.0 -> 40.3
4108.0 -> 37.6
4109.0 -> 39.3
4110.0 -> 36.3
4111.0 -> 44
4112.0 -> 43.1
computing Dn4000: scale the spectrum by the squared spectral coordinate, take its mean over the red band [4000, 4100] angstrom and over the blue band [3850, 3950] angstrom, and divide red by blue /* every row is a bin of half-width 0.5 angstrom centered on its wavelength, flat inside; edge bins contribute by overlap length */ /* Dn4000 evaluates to 1.8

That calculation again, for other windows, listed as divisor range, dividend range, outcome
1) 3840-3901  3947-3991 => 1.23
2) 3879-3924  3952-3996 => 1.08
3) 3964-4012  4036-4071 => 1.27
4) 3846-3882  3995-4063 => 1.95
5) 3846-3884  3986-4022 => 1.94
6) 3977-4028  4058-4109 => 1.02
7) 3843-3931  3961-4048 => 1.52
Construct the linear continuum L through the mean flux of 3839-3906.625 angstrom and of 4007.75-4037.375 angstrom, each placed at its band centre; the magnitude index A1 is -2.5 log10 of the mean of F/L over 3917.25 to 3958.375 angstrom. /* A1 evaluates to 0.27 mag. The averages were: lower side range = 24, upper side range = 41.6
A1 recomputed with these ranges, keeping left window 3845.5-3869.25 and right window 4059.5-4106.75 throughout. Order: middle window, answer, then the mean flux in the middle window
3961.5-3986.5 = 0.26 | 24.7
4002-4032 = -0.22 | 41.8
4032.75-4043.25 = -0.18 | 41.8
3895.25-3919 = -0.12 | 29.7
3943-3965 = 0.09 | 27.4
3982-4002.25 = -0.20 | 39.2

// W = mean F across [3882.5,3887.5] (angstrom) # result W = 21.8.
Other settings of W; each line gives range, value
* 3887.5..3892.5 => 24.7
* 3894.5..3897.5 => 25.7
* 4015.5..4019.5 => 44.3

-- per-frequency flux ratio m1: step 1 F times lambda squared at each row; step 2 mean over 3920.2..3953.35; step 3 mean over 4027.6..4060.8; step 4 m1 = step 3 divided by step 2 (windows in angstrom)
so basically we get 1.89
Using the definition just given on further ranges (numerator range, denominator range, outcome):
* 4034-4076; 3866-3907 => 1.75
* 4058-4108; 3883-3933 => 1.58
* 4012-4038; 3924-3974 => 1.90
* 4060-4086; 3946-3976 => 1.70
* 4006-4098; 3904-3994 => 1.61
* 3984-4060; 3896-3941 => 1.67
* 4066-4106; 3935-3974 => 1.77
